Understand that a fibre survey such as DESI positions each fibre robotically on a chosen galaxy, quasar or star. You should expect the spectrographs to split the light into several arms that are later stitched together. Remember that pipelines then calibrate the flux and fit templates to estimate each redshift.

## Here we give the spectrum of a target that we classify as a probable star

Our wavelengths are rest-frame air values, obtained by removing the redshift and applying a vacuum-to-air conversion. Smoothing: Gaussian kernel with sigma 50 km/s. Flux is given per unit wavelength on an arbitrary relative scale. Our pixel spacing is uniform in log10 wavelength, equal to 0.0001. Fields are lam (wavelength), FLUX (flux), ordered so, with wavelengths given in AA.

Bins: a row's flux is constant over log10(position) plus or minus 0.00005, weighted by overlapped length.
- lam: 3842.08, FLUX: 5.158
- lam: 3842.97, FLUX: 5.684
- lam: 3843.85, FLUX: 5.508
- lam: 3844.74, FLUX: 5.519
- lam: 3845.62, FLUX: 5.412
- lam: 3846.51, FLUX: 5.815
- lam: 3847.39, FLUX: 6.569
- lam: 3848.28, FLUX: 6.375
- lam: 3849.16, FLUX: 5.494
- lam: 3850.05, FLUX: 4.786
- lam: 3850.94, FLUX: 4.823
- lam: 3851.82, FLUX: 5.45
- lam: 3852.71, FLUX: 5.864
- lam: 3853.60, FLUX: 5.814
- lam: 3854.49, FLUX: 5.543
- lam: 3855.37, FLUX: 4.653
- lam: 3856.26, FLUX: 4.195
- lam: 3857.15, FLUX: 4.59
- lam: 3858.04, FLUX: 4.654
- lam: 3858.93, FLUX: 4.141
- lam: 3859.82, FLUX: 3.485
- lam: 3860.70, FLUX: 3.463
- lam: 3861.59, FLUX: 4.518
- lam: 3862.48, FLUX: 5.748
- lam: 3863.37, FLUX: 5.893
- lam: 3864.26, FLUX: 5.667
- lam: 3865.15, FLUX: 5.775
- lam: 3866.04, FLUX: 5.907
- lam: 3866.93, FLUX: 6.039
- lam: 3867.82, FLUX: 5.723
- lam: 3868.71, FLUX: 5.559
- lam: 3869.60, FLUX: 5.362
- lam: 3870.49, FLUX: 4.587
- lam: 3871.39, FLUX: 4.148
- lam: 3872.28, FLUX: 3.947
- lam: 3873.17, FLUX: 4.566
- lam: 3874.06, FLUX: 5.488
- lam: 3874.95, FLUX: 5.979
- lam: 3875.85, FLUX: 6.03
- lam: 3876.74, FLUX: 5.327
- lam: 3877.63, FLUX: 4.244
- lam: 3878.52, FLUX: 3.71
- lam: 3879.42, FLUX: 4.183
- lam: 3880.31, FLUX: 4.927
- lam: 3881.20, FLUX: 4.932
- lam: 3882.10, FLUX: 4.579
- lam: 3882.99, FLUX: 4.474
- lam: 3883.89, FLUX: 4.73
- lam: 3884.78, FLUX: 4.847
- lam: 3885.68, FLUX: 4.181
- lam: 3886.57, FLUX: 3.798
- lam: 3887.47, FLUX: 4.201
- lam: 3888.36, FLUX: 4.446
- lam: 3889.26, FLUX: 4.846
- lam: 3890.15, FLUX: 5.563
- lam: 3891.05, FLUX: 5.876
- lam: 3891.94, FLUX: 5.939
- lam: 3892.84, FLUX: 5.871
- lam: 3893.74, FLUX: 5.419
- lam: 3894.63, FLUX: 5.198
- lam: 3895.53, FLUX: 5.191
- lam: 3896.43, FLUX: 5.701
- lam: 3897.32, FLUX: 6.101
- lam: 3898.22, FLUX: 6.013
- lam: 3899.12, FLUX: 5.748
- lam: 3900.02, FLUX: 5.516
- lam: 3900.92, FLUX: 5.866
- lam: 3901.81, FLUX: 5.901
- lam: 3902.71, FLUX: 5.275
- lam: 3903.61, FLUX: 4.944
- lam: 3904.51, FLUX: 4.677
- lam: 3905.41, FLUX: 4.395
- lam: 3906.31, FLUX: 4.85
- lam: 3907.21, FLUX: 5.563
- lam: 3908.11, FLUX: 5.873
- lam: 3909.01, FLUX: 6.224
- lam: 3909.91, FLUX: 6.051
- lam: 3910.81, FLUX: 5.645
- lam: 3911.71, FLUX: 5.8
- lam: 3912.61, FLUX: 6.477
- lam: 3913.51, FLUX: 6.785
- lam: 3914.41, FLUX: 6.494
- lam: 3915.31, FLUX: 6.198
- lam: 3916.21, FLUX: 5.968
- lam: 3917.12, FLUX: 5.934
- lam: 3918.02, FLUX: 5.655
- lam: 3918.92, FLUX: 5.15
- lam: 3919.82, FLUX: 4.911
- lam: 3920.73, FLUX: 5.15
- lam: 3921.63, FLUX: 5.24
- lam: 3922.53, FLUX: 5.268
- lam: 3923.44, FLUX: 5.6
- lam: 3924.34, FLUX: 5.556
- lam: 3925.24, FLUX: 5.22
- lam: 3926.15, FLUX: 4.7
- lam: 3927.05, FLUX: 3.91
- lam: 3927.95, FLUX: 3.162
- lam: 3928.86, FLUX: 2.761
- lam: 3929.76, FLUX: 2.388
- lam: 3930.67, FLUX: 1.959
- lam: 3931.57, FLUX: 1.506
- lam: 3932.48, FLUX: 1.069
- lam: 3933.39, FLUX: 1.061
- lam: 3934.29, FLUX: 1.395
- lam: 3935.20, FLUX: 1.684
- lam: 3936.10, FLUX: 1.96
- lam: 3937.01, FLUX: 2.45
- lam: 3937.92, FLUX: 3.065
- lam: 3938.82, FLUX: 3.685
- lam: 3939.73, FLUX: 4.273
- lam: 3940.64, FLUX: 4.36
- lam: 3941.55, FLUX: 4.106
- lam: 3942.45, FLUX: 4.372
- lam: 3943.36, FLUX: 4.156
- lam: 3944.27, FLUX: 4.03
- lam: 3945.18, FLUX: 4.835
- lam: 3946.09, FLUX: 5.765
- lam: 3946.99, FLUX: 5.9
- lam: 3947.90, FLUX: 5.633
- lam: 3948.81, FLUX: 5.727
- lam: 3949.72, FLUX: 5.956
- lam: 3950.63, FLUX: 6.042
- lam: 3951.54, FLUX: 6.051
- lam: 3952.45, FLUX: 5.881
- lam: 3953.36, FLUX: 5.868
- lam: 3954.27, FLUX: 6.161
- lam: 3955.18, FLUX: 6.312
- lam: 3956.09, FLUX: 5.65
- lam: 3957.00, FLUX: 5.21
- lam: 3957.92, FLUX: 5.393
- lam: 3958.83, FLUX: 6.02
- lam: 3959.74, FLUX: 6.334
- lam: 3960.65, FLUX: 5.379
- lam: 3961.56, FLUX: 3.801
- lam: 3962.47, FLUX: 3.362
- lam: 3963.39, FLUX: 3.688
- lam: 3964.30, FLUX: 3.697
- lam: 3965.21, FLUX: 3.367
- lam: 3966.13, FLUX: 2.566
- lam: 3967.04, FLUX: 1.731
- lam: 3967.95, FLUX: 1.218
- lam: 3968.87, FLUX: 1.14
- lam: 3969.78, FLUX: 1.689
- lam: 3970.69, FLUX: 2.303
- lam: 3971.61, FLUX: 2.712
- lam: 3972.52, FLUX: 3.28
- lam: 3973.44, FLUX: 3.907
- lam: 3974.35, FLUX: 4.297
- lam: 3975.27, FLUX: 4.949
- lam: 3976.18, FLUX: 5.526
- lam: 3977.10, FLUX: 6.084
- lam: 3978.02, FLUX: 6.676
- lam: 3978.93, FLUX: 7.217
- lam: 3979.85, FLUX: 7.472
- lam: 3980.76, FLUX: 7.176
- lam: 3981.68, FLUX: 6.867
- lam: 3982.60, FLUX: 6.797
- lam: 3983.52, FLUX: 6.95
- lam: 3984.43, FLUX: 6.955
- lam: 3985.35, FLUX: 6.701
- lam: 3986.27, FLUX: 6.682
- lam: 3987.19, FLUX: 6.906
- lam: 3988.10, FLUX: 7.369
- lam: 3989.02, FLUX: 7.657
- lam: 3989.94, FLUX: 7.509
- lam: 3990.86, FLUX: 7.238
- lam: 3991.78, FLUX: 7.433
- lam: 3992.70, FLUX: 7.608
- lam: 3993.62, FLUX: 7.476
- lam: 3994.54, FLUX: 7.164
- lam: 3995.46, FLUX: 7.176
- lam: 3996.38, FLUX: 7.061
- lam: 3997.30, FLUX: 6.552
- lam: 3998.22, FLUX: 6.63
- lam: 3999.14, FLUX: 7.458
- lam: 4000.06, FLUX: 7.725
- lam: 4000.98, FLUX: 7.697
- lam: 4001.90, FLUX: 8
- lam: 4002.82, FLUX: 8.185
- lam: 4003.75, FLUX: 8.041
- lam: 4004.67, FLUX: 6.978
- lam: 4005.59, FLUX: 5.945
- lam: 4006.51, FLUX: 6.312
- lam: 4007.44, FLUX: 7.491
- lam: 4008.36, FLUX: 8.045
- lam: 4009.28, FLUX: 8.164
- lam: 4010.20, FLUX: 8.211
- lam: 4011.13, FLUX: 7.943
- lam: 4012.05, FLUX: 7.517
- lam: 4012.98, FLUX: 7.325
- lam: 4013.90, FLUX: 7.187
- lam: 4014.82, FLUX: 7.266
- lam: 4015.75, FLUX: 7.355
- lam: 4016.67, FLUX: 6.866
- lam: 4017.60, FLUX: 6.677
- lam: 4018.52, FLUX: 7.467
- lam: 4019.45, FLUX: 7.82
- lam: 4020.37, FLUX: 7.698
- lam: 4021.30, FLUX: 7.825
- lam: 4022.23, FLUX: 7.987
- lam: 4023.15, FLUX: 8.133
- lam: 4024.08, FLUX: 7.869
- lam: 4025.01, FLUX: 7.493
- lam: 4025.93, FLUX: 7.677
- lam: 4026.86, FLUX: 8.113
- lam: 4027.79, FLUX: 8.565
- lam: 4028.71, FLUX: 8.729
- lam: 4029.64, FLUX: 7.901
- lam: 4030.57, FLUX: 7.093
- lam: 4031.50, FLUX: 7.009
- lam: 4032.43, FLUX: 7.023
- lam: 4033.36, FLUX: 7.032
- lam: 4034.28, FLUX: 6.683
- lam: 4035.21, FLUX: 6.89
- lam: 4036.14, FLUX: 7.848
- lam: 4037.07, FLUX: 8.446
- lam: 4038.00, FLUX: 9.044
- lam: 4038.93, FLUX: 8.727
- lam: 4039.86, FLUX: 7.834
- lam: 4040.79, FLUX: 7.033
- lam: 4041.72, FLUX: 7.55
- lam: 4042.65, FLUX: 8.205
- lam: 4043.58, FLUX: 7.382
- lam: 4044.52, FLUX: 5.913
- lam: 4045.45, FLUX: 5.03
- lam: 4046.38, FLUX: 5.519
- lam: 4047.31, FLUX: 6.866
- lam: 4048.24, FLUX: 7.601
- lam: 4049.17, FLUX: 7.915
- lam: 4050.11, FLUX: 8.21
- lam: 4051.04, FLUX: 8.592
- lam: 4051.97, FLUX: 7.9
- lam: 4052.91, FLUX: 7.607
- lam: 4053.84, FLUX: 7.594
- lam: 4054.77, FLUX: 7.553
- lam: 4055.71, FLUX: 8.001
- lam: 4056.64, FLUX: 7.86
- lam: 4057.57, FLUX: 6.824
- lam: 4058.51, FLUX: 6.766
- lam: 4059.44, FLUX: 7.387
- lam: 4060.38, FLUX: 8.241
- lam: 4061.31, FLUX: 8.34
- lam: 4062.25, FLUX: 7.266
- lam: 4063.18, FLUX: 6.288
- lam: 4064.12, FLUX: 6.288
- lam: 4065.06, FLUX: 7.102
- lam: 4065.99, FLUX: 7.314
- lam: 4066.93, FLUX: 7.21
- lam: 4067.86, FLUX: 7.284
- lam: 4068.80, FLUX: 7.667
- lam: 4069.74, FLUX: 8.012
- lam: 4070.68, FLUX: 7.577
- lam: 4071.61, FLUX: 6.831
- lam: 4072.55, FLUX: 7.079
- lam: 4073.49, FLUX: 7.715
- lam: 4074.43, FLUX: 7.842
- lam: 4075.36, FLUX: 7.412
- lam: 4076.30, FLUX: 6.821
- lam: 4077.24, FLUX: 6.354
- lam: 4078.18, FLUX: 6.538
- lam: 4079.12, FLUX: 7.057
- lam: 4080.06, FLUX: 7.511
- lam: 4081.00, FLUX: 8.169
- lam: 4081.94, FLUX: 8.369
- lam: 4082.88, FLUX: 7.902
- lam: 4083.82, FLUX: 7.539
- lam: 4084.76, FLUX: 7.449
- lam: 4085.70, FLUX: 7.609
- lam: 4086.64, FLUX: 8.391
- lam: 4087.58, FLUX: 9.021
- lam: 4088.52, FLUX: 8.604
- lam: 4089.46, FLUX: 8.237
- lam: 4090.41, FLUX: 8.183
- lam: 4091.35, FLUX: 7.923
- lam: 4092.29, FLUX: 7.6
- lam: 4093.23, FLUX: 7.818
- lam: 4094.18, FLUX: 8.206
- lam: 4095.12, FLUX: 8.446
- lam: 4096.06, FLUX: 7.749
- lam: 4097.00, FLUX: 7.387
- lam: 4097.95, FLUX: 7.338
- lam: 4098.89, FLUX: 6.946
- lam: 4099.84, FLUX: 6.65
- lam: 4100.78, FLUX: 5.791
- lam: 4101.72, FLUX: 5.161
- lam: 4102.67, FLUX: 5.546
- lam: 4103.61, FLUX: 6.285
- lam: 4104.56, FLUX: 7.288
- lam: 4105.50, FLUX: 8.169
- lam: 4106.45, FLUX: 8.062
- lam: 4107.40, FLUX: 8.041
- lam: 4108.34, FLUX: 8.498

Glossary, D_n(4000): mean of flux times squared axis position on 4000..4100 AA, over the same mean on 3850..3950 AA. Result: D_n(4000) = 1.7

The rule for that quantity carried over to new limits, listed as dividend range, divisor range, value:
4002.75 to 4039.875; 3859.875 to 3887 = 1.67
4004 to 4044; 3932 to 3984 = 1.76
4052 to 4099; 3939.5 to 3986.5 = 1.61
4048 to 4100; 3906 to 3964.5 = 1.73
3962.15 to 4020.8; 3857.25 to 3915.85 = 1.26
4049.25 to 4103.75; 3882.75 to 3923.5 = 1.50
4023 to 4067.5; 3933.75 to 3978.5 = 1.83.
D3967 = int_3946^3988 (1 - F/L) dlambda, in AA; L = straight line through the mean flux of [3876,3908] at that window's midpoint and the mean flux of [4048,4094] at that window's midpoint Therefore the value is 6.9 AA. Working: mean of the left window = 5.08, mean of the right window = 7.6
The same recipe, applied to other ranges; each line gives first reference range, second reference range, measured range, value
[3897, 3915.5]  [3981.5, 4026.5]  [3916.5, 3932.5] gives 4.61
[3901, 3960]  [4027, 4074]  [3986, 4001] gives -2.57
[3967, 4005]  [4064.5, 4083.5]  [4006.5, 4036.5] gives -4.18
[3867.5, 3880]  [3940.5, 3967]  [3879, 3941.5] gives 3.09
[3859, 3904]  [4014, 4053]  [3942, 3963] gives 2.88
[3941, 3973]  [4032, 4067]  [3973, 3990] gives -4.08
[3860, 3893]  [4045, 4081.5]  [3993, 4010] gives -2.11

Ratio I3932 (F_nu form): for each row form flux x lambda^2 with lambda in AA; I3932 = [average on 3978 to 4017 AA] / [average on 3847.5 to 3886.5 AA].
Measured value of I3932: 1.6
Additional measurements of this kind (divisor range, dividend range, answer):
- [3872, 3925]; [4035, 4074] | 1.51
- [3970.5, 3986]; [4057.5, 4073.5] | 1.33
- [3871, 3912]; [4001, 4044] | 1.58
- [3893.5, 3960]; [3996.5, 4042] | 1.62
